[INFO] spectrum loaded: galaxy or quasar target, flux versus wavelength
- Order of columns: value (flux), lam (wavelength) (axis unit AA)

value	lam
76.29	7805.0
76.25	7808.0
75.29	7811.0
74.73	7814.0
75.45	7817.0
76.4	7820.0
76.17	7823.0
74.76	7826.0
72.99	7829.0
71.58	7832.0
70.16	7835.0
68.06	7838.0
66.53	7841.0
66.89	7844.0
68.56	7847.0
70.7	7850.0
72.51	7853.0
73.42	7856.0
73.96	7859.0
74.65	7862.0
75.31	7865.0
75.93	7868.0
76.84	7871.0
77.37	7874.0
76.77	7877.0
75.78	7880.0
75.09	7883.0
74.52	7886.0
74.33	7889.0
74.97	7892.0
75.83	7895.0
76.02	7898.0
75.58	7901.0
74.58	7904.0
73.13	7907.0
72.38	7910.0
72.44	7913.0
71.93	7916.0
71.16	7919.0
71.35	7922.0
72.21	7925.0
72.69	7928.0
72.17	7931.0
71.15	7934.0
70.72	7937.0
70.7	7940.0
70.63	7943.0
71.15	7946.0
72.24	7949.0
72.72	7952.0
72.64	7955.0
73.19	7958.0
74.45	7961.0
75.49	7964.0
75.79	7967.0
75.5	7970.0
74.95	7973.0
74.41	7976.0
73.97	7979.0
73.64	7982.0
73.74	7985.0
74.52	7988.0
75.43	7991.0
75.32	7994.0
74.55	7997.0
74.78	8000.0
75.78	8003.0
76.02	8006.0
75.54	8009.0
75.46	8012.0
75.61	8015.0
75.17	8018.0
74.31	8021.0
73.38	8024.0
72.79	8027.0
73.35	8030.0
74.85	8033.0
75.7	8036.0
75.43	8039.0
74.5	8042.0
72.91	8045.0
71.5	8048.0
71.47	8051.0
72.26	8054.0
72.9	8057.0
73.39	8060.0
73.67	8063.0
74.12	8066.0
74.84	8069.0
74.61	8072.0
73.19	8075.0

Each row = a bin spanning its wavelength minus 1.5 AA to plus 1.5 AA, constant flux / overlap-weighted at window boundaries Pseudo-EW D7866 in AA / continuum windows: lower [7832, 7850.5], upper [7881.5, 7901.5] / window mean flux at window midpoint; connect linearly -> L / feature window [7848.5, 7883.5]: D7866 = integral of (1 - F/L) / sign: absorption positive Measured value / -1.5 AA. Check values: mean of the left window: 68.6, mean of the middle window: 74.9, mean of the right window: 75.2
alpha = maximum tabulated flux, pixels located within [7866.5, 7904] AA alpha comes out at 77.37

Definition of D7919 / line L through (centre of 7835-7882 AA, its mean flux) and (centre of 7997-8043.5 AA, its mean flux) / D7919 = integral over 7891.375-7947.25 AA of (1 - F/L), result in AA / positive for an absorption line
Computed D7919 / 0.7 AA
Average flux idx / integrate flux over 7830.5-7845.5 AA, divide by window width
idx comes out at 68.6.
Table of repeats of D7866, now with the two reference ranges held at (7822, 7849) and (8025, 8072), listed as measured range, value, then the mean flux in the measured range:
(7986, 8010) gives -0.8 AA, 75.2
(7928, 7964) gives 0.0 AA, 72.2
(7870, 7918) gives -2.3 AA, 74.8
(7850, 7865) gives -0.6 AA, 73.5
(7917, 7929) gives 0.0 AA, 71.8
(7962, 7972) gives -0.4 AA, 75.5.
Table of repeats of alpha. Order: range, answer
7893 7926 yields 76.02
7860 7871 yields 76.84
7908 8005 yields 75.79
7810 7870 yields 76.4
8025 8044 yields 75.7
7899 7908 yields 75.58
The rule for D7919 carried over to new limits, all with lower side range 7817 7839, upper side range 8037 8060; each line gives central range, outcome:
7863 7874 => -0.5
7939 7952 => 0.3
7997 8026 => -0.8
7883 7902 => -0.5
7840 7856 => 0.8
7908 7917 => 0.1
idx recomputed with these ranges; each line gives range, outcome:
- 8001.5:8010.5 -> 75.8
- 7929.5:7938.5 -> 71.3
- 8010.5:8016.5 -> 75.5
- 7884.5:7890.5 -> 74.4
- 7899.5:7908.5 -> 74.4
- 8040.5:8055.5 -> 72.5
